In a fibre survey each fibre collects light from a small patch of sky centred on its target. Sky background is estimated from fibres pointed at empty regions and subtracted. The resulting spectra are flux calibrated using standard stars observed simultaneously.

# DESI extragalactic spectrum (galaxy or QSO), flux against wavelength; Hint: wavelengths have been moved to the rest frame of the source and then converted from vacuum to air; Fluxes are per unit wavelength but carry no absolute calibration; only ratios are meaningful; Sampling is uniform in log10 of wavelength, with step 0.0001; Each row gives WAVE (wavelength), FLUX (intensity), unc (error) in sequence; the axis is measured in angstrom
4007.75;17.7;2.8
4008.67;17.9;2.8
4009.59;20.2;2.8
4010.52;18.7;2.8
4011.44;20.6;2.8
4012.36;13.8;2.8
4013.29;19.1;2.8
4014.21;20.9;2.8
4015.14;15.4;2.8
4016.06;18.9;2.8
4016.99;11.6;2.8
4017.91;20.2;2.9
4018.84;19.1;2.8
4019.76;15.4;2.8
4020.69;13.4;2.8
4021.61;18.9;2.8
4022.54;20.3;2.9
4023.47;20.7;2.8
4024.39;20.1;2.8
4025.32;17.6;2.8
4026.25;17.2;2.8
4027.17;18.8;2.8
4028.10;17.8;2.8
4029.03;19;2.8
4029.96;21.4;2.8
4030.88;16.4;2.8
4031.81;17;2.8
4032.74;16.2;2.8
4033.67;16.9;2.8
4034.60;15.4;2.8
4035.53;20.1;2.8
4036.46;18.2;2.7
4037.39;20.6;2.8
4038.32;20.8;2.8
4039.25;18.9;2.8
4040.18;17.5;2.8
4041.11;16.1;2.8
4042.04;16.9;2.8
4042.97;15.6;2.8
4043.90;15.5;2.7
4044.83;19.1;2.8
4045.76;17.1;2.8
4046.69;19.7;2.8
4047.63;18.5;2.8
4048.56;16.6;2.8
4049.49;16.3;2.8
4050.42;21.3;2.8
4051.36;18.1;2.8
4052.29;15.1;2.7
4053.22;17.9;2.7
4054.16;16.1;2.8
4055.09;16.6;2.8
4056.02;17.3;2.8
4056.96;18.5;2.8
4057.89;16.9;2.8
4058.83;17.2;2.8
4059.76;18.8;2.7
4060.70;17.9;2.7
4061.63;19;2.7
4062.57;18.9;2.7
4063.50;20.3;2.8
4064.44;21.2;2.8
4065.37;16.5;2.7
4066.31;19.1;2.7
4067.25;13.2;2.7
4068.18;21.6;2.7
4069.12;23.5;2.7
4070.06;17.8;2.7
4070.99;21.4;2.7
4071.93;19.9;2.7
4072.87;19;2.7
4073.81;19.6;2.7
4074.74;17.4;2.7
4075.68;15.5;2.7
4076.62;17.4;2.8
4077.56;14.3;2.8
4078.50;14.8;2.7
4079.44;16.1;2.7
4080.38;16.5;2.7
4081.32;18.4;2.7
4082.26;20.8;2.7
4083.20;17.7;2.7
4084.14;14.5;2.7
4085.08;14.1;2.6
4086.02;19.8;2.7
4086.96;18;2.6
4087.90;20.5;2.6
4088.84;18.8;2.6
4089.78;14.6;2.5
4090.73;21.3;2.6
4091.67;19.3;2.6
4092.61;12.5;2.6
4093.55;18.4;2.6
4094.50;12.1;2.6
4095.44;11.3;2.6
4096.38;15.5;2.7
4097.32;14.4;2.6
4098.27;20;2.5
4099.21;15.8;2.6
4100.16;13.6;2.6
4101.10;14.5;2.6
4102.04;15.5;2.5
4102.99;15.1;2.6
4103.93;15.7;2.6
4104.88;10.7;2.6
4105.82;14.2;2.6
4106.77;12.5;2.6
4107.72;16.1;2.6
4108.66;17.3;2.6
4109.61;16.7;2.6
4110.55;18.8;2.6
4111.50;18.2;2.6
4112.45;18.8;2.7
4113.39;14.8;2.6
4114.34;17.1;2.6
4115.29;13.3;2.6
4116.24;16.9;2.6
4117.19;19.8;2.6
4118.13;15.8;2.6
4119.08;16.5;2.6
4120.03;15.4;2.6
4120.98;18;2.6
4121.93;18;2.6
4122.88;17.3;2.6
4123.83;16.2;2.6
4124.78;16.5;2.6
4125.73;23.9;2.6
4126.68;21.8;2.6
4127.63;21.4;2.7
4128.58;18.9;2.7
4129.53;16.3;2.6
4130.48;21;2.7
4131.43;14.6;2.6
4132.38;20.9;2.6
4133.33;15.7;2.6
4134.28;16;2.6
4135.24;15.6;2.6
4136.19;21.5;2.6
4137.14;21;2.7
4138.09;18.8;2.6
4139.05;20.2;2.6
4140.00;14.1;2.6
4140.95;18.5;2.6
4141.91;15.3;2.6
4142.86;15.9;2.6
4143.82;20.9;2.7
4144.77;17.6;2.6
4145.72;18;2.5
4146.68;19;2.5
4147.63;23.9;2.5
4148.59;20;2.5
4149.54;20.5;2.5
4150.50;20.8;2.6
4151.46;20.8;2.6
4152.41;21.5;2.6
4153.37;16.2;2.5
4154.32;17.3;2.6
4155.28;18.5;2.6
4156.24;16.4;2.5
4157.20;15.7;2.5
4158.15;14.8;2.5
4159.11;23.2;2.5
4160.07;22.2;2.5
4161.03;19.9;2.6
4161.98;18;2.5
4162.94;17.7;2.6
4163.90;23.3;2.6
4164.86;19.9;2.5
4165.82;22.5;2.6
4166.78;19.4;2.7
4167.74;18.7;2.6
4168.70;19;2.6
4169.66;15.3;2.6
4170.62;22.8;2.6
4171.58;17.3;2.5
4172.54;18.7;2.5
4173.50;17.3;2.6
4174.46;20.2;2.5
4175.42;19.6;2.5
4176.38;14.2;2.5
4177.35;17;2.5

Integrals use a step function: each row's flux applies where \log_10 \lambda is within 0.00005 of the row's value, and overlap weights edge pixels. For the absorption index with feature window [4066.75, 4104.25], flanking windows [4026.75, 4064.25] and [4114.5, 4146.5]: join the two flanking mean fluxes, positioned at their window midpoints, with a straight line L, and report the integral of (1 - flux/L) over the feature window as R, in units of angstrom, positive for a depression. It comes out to 1.9 angstrom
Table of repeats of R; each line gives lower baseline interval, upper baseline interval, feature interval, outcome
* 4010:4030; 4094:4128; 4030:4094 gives -2.2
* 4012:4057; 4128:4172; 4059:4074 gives -0.9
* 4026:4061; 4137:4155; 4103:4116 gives 2.0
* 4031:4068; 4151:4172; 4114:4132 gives 0.8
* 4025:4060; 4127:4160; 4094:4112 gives 3.1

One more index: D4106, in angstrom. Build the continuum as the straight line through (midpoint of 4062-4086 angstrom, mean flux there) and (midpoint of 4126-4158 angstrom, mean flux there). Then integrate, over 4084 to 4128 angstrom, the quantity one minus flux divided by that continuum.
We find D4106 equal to 4.0 angstrom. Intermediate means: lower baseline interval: 18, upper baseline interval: 18.6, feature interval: 16.6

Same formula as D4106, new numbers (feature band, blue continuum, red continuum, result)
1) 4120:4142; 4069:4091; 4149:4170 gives 0.5 angstrom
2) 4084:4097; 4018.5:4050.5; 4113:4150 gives 1.1 angstrom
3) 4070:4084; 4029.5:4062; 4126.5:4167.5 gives 0.3 angstrom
